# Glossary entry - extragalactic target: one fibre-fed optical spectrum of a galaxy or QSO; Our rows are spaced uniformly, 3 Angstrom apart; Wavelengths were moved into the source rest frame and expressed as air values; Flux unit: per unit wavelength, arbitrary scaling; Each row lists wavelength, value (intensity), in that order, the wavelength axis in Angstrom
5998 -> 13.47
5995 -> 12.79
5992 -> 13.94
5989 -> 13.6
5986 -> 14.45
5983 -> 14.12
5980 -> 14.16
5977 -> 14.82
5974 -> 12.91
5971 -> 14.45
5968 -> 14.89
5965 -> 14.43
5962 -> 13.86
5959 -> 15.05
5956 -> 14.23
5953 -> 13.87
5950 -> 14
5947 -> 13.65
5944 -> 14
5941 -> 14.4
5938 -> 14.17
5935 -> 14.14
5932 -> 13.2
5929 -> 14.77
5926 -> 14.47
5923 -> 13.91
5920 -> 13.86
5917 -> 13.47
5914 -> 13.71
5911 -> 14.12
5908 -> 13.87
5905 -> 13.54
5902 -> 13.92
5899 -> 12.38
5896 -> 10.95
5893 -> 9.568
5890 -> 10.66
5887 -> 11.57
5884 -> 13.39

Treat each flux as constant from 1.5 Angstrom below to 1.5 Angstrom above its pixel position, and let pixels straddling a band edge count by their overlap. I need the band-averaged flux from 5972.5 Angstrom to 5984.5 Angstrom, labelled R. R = 14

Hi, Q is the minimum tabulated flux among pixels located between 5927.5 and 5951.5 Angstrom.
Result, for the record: 13.2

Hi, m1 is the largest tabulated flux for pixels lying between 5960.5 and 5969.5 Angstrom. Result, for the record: 14.89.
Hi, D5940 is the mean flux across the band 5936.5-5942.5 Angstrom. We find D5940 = 14.3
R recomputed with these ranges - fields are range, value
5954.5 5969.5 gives 14.5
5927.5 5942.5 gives 14.1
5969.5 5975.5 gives 13.7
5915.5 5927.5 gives 13.9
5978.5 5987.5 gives 14.2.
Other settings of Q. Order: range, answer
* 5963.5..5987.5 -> 12.91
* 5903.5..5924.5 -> 13.47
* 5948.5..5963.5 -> 13.86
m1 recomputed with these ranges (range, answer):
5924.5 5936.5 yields 14.77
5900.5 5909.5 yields 13.92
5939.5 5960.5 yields 15.05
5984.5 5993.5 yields 14.45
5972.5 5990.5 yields 14.82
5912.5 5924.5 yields 13.91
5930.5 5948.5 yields 14.4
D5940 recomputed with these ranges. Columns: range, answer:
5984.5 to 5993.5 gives 14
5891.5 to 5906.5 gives 12.1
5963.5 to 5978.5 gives 14.3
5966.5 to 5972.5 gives 14.7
